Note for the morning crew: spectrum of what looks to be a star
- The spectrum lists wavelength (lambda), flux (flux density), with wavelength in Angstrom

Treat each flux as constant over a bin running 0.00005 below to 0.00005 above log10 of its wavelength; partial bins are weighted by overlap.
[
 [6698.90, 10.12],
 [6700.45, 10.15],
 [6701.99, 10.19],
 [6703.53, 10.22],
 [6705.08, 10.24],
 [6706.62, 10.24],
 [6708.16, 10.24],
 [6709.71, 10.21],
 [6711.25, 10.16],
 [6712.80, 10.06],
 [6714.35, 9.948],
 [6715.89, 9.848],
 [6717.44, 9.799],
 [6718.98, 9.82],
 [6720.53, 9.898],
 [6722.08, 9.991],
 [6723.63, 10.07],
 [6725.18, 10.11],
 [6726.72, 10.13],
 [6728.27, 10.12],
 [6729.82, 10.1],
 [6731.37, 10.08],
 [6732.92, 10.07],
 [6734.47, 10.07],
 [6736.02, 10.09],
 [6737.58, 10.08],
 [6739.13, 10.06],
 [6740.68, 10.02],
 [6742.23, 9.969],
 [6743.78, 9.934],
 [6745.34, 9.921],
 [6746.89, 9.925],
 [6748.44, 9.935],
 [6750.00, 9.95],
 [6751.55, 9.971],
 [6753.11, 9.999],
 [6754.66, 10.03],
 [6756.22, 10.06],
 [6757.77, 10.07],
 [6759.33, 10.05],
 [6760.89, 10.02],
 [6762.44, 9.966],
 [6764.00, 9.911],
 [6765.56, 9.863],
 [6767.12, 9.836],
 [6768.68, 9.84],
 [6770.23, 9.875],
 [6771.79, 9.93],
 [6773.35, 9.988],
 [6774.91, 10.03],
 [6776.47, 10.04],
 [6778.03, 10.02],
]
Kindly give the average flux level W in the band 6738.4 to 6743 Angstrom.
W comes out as 10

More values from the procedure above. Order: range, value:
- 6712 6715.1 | 9.98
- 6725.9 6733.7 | 10.1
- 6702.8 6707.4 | 10.2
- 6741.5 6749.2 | 9.94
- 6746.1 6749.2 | 9.95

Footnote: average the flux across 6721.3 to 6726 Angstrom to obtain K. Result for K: 10.1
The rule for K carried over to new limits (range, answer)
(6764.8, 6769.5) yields 9.86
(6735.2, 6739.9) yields 10.1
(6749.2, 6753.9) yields 9.97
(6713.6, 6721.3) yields 9.87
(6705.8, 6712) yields 10.2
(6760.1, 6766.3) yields 9.94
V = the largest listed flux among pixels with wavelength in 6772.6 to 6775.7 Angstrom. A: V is 10.03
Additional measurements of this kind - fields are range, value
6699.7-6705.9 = 10.24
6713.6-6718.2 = 9.948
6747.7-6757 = 10.06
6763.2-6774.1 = 9.988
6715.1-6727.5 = 10.13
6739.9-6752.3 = 10.02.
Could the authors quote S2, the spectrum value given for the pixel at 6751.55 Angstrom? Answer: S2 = 9.971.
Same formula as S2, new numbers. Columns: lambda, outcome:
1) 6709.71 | 10.21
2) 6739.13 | 10.06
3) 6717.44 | 9.799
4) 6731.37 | 10.08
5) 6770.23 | 9.875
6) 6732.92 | 10.07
